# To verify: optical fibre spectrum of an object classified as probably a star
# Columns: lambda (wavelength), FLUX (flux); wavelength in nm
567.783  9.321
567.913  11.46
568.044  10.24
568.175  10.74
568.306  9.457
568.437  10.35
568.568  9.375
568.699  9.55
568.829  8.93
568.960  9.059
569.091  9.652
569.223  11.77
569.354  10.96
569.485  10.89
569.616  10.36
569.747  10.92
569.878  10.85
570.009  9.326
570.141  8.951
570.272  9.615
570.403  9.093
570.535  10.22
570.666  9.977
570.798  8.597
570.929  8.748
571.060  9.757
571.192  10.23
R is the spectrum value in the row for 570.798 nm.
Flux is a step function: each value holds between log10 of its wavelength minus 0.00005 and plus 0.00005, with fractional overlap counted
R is 8.597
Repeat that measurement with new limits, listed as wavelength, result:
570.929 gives 8.748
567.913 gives 11.46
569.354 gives 10.96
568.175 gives 10.74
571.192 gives 10.23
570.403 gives 9.093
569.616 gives 10.36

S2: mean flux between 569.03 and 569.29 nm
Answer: 10.7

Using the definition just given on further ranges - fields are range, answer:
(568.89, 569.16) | 9.34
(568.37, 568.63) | 9.86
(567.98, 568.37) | 10.1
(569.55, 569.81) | 10.7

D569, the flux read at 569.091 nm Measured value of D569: 9.652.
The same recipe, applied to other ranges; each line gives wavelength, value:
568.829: 8.93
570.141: 8.951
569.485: 10.89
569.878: 10.85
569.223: 11.77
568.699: 9.55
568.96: 9.059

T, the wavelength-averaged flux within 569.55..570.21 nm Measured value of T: 10.1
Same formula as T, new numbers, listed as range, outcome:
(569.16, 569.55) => 11.2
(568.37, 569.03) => 9.46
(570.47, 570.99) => 9.39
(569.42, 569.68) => 10.6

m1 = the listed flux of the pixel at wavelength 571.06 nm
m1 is 9.757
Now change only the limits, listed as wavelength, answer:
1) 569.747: 10.92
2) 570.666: 9.977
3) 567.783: 9.321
